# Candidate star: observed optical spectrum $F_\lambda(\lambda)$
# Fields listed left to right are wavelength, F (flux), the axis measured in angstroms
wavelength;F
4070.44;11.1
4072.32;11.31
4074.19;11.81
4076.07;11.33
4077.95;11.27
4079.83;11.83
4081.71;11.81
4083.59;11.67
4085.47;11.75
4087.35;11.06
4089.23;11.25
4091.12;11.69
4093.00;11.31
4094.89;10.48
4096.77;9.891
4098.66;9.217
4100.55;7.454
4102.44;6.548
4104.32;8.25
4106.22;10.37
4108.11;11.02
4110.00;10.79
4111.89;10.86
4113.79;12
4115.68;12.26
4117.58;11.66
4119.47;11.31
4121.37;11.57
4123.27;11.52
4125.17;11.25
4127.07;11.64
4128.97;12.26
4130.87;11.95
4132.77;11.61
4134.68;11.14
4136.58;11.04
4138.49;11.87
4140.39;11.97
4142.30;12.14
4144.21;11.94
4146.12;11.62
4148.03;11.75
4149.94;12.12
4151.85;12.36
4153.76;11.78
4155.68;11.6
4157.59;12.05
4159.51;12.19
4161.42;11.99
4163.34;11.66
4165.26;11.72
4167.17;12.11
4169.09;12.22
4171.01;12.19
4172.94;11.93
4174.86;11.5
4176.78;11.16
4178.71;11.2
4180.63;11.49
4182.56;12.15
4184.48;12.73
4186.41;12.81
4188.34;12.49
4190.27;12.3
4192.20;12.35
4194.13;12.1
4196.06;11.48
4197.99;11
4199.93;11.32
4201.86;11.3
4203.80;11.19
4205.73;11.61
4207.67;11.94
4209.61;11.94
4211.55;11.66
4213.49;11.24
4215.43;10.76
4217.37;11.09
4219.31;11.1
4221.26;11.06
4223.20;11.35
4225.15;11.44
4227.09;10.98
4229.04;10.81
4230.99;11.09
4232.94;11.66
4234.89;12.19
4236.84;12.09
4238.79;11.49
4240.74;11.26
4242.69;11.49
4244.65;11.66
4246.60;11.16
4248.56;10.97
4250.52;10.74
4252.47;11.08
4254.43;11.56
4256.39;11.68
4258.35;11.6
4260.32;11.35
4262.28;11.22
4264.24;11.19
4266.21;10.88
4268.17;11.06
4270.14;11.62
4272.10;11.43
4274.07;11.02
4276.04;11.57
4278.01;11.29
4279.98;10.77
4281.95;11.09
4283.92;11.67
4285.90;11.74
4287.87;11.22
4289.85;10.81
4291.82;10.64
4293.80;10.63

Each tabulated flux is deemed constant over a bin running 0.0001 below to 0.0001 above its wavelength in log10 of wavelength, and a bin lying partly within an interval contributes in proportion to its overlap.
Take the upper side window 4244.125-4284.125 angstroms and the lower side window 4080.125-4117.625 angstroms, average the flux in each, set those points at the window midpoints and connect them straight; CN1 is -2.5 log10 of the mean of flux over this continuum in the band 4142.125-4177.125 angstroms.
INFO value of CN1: -0.10 mag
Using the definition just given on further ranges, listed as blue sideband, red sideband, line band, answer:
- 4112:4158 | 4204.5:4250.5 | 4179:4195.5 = -0.06 mag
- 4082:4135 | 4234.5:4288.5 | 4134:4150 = -0.07 mag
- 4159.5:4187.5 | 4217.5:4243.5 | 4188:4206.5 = 0.00 mag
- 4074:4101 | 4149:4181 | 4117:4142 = -0.02 mag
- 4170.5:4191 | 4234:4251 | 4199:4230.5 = 0.04 mag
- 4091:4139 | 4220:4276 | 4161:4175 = -0.09 mag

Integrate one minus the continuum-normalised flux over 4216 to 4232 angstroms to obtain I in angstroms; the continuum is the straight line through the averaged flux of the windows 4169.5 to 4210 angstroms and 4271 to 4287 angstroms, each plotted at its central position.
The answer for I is 0.72 angstroms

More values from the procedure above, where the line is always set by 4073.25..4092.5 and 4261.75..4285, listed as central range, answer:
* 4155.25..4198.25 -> -2.1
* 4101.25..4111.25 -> 1.8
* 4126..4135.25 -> -0.2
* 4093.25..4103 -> 2.1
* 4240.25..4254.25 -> 0.1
